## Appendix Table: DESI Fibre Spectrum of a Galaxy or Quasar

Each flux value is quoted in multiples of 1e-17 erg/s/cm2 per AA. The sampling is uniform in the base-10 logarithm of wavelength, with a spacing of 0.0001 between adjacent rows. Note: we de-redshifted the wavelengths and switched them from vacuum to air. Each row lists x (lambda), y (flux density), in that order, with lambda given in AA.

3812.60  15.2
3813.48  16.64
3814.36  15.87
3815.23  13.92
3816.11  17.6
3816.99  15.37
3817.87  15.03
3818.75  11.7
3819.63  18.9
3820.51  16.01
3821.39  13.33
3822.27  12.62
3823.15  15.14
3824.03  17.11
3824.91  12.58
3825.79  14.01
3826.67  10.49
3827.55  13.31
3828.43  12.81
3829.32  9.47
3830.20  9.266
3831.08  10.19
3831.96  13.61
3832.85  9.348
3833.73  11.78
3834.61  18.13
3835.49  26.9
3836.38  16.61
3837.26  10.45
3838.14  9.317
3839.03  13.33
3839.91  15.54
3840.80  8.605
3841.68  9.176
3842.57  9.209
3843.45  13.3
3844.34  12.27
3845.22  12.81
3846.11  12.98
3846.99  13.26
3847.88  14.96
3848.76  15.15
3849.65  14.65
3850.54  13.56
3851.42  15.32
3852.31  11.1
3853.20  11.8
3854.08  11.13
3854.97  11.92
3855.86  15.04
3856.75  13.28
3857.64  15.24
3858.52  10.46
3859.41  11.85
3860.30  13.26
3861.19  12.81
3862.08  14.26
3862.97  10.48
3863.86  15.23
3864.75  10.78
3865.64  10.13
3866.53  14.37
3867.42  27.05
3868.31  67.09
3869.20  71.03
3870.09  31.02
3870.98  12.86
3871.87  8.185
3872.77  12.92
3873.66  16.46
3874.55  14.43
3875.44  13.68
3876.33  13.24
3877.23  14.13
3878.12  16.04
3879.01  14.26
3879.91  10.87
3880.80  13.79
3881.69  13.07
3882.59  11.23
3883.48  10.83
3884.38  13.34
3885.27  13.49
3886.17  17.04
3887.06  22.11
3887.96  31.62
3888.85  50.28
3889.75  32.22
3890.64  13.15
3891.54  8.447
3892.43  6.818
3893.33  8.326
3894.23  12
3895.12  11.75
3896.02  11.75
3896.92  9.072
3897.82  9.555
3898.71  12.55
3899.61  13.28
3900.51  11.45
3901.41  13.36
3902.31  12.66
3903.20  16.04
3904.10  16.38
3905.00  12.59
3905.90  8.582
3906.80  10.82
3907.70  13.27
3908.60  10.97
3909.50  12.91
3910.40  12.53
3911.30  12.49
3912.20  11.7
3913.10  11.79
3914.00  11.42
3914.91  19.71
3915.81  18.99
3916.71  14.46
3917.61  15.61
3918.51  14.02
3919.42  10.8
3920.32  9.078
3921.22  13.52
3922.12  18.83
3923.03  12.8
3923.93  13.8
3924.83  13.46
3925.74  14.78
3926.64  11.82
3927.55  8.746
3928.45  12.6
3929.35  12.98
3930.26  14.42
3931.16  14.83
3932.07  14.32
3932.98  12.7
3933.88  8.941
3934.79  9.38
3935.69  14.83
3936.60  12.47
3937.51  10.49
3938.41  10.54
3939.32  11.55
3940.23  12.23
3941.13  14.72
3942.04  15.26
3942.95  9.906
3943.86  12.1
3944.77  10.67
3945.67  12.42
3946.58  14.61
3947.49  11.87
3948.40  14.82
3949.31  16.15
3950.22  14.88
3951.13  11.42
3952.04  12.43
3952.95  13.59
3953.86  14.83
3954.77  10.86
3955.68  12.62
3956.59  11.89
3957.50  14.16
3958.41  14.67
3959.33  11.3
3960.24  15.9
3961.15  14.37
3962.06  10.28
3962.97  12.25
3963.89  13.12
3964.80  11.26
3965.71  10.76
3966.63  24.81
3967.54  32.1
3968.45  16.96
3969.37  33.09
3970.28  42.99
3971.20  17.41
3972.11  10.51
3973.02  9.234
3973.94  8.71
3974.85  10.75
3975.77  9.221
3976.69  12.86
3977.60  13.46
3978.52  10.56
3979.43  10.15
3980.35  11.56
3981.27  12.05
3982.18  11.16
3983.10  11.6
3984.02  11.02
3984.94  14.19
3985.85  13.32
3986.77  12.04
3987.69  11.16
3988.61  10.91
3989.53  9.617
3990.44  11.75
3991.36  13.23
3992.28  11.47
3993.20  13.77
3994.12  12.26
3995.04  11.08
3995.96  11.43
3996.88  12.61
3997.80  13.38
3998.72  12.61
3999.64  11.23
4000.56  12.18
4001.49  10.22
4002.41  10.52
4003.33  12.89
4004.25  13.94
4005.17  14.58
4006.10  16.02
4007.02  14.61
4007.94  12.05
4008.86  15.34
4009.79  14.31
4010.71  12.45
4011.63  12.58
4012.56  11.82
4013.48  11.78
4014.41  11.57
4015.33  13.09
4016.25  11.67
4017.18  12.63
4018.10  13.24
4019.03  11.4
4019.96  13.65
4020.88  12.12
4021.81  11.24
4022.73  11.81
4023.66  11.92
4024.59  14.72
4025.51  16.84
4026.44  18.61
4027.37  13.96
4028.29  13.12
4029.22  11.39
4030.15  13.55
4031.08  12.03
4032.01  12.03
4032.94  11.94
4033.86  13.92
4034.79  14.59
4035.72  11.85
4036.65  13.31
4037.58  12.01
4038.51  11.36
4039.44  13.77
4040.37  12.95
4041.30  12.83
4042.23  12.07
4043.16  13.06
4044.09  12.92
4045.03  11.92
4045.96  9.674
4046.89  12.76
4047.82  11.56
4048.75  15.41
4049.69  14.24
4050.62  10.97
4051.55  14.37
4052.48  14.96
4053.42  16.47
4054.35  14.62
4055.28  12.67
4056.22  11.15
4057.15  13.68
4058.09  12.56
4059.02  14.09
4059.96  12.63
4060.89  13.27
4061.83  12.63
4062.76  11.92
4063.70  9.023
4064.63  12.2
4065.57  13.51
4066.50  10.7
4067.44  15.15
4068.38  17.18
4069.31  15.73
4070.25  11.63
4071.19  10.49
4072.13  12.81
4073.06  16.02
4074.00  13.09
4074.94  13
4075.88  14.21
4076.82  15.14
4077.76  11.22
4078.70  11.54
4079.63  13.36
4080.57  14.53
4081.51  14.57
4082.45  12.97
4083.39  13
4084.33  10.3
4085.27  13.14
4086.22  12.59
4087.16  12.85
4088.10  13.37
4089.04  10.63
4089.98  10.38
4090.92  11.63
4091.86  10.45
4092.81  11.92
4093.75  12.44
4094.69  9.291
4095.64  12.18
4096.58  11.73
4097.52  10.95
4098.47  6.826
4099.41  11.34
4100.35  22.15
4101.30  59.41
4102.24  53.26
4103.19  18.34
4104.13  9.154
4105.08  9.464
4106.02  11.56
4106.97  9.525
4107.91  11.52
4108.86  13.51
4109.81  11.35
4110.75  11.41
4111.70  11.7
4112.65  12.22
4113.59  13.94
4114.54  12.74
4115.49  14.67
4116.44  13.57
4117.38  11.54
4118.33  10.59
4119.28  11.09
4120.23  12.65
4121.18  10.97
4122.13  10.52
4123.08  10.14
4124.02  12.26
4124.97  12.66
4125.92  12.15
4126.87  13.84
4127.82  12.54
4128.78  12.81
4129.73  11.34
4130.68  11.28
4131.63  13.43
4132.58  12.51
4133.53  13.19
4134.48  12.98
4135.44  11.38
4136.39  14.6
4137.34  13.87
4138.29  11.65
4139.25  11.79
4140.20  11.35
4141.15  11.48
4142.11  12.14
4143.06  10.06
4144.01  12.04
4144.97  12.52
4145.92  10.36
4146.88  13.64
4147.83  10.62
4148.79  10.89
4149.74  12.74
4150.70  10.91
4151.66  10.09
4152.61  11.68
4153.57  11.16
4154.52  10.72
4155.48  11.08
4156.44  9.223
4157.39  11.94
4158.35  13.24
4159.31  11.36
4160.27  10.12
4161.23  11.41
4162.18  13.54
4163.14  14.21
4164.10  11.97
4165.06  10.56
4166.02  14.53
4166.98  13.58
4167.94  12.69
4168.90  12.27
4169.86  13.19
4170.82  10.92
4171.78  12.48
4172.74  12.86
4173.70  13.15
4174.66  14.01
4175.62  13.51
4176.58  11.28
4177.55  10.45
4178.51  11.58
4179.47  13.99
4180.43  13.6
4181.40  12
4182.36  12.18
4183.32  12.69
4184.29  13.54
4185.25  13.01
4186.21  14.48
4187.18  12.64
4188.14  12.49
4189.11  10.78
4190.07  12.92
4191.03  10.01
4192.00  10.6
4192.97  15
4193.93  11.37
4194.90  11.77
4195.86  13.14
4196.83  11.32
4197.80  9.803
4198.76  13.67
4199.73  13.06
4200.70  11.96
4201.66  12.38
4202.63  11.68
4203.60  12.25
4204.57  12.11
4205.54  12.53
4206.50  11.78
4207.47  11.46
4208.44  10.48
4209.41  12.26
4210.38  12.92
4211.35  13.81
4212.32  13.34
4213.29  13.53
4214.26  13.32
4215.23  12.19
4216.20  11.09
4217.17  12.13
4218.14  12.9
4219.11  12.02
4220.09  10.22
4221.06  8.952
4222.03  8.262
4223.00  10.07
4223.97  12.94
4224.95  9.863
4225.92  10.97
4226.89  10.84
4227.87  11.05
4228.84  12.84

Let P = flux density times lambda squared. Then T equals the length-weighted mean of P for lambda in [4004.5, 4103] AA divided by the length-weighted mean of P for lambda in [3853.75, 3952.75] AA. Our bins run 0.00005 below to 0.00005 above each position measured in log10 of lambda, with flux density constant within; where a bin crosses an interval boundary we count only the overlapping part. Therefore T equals 1.0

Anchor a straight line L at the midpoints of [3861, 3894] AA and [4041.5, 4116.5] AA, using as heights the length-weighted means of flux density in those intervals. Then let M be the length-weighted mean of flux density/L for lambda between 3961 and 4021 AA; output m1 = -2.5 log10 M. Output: 0.18 mag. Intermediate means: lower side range 18.8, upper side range 13.8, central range 13.5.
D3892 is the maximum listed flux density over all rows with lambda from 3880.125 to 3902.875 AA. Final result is 50.28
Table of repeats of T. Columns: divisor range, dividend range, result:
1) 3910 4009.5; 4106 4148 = 0.98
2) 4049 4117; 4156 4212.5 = 0.93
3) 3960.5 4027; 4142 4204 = 0.97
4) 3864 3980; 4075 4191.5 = 0.95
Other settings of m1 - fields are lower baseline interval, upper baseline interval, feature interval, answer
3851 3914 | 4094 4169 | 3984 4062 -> 0.12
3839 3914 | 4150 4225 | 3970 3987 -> 0.10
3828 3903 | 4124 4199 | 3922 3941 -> 0.16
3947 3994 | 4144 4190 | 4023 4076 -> 0.01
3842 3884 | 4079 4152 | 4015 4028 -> 0.07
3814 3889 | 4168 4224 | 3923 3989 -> 0.07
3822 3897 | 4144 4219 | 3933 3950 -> 0.18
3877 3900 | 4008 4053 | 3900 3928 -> 0.14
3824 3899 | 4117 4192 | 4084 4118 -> -0.15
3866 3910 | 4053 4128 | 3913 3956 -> 0.24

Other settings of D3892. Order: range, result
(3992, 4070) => 18.61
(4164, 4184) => 14.53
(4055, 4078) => 17.18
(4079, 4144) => 59.41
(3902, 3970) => 33.09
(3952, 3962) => 15.9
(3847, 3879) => 71.03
